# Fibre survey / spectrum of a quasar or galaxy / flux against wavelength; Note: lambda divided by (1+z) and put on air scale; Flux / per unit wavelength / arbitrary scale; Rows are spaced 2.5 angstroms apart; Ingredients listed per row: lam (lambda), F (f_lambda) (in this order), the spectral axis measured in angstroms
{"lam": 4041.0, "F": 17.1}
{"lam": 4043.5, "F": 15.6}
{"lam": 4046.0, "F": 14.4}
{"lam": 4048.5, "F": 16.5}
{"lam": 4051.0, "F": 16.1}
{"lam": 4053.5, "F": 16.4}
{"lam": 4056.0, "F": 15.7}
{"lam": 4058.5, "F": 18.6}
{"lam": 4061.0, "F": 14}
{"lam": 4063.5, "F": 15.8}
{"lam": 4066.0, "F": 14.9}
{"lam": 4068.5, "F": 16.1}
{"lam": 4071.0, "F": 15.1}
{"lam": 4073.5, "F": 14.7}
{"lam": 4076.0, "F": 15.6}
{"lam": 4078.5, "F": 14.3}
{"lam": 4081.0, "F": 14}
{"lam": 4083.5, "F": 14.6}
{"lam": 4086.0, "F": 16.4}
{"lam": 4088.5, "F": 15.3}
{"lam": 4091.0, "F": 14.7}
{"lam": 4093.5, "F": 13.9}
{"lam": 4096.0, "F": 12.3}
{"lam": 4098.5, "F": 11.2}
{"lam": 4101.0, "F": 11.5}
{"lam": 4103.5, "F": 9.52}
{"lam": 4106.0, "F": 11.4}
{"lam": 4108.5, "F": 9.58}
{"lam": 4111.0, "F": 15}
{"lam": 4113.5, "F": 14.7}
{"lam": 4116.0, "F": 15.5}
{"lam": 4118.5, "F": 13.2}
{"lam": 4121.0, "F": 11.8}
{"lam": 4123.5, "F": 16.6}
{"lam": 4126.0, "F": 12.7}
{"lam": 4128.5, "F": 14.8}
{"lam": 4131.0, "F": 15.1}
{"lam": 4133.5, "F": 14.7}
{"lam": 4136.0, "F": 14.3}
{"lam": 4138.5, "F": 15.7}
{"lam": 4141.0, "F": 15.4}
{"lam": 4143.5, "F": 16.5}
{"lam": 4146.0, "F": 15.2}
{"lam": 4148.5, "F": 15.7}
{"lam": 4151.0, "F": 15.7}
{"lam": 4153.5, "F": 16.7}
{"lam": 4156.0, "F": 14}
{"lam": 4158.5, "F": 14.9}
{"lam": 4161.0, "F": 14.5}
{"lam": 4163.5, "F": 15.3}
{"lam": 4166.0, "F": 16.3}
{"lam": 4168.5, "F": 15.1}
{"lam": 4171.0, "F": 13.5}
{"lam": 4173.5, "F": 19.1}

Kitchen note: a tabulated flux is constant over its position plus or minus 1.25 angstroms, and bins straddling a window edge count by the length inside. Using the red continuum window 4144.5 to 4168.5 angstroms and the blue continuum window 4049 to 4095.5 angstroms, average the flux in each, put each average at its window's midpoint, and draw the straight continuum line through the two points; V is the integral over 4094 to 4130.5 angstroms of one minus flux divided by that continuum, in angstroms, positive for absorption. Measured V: 5.8 angstroms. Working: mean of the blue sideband 15.3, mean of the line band 12.9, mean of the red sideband 15.4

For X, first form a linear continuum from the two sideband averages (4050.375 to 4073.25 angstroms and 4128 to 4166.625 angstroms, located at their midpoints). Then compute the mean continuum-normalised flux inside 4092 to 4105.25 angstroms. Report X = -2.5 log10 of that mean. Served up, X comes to 0.308 mag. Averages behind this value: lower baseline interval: 15.8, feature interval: 11.7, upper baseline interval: 15.3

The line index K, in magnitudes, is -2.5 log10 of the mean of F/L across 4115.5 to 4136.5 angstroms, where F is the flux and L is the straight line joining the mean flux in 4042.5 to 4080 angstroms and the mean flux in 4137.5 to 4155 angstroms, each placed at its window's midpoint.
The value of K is 0.11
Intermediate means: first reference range 15.6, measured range 14.3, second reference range 15.8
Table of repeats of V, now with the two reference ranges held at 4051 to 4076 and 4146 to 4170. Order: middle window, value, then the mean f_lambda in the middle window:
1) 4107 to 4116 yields 1.2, 13.4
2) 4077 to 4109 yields 5.2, 13.1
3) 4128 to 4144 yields 0.3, 15.2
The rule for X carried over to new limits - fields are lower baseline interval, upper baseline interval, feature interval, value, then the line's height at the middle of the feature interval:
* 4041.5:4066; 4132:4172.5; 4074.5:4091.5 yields 0.05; 15.7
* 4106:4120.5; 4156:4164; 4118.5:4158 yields -0.06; 14.1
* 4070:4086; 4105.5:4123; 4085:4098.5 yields 0.01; 14.2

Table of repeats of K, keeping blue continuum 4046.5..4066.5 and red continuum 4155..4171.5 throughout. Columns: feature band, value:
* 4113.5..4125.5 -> 0.08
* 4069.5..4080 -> 0.06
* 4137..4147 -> -0.04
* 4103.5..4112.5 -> 0.30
